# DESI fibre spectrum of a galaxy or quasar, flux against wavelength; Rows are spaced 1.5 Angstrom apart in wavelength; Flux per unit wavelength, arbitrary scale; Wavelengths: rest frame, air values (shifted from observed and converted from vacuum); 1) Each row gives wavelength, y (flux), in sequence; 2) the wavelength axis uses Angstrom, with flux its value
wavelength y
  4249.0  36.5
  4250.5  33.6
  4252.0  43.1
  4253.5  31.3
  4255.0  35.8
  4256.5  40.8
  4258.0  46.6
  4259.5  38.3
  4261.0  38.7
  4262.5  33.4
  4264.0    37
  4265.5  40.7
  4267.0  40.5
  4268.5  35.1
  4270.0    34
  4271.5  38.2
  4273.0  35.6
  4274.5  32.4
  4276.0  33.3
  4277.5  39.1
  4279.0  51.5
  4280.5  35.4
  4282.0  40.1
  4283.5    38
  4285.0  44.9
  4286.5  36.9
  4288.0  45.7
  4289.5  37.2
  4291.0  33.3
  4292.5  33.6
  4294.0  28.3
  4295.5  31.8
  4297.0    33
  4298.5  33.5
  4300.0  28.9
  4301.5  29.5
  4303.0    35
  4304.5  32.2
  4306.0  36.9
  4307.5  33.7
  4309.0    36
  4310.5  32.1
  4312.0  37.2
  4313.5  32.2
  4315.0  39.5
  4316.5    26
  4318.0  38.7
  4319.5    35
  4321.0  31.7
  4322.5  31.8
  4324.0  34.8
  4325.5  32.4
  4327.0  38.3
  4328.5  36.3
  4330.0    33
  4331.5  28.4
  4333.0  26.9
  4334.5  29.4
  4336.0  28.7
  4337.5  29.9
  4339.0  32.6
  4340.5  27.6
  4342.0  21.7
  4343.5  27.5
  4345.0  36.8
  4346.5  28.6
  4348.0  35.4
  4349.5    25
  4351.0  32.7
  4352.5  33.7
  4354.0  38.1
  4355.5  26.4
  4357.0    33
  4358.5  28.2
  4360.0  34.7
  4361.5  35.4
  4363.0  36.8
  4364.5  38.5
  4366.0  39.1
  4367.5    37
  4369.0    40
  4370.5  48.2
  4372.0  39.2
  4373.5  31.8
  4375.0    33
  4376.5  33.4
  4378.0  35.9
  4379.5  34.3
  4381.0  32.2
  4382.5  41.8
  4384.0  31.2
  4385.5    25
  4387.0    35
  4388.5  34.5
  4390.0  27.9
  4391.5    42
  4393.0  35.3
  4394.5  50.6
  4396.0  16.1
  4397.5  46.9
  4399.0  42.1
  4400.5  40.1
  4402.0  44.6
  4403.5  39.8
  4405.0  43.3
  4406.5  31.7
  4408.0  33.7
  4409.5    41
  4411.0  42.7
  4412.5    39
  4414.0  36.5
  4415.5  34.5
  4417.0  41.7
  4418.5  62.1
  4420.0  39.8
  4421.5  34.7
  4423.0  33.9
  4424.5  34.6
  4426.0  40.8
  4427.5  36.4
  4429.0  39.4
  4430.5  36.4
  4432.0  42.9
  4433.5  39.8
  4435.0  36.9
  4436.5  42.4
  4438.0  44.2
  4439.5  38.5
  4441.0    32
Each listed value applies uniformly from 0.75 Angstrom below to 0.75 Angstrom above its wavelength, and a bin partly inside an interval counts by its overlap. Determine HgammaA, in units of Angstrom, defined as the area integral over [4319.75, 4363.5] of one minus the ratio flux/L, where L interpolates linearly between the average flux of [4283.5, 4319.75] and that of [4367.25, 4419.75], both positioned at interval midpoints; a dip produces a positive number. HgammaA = 5.4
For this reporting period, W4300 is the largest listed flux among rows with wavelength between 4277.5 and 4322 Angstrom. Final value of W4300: 51.5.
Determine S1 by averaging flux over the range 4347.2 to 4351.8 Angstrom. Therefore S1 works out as 31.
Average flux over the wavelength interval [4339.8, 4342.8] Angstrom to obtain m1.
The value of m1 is 24.6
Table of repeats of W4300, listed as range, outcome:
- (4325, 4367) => 39.1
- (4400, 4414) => 44.6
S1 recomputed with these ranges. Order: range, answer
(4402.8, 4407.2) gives 38.3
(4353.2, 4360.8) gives 32.1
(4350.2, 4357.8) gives 32.7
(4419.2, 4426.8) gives 36.9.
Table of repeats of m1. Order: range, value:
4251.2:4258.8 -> 39.5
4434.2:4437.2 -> 39.6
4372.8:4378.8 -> 33.5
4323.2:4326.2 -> 33.6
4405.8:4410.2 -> 35.4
